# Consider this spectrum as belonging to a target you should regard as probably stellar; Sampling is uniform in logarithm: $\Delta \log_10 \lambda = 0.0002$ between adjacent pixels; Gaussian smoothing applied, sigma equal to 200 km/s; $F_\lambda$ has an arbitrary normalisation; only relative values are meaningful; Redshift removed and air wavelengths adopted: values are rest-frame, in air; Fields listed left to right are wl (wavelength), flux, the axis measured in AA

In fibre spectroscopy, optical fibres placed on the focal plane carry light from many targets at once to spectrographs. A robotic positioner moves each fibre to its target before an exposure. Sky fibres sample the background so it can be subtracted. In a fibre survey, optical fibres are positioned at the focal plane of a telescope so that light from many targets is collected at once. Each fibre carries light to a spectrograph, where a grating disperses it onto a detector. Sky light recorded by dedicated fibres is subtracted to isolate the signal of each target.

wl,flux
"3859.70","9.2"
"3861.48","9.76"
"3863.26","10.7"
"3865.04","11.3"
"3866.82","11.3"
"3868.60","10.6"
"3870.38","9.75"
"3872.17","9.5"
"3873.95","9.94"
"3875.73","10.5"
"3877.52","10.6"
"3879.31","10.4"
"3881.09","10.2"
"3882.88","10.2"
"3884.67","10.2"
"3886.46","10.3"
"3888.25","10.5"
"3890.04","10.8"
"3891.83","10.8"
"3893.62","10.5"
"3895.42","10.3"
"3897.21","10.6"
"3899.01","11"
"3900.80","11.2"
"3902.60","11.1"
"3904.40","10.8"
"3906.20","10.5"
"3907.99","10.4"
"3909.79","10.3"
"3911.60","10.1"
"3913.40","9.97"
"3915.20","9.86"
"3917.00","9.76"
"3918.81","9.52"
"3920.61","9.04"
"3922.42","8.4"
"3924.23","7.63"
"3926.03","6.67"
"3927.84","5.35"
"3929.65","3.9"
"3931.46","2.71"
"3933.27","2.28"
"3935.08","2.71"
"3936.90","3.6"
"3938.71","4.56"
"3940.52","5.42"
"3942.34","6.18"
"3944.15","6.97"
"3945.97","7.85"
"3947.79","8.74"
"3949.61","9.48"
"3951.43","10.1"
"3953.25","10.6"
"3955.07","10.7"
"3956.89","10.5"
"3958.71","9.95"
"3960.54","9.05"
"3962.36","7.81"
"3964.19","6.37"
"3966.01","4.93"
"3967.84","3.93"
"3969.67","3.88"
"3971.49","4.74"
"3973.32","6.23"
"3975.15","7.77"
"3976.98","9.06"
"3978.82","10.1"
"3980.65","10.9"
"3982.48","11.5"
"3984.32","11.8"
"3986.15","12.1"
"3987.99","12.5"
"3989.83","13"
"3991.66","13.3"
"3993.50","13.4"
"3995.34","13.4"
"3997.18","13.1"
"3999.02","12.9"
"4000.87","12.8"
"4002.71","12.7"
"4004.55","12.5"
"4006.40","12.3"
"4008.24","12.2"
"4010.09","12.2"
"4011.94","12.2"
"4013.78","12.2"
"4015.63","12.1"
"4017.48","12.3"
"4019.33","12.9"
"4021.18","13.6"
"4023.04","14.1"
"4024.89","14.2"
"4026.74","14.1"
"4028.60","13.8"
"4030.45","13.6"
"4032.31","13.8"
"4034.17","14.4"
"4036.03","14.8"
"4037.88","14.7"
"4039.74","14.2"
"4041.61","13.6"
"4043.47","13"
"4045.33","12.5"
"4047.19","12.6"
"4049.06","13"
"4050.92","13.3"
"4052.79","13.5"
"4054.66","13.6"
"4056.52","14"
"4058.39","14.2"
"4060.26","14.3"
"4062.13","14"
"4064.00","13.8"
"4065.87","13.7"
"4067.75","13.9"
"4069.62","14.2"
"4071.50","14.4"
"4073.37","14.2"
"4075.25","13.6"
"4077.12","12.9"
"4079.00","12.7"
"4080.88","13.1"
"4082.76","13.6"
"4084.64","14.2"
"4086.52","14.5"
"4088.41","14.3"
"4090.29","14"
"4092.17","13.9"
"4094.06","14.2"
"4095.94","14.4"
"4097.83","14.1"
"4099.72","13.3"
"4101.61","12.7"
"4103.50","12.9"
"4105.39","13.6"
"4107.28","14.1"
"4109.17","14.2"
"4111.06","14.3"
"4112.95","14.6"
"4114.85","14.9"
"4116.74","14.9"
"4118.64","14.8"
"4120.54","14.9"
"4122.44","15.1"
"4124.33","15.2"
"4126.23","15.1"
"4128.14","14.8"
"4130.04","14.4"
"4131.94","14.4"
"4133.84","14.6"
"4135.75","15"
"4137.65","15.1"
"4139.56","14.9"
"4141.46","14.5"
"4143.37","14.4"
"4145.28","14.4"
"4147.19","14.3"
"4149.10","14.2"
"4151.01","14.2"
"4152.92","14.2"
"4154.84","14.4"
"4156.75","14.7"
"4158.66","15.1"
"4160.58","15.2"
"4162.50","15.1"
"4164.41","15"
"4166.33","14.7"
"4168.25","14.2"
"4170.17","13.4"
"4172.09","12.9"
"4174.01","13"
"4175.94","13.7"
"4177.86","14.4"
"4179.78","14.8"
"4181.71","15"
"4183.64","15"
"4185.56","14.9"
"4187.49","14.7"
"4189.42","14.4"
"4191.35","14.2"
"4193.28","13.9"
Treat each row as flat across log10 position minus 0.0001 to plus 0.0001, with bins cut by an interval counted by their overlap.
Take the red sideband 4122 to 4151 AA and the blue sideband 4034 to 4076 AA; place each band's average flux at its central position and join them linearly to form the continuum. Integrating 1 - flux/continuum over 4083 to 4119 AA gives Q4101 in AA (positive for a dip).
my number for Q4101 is 0.5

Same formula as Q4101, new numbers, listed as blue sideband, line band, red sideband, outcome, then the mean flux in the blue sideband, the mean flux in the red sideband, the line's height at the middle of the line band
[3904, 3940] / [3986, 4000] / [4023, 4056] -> -2.29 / 7.33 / 13.7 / 11.2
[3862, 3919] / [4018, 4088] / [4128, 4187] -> -4.65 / 10.4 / 14.5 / 12.9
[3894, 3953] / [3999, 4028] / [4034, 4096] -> -2.80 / 8.07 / 13.8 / 11.7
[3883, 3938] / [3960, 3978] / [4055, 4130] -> 7.05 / 8.69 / 14.1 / 10.4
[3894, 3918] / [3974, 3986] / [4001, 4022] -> 1.67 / 10.4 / 12.5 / 11.9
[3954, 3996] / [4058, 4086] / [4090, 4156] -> -2.50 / 9.42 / 14.4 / 12.7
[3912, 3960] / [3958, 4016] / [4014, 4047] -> 2.63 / 7.44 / 13.6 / 10.8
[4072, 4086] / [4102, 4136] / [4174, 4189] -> -1.42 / 13.5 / 14.5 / 13.9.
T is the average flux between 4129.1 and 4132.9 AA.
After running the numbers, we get 14.4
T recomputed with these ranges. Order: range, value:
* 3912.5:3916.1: 9.93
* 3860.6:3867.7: 10.8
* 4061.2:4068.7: 13.8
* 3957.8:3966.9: 7.63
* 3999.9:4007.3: 12.6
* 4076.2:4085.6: 13.3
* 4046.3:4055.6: 13.2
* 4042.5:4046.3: 12.8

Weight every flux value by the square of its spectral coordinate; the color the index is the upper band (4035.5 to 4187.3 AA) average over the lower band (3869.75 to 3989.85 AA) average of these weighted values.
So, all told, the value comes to 1.78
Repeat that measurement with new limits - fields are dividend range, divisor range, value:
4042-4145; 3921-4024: 1.60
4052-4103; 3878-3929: 1.53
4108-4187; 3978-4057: 1.19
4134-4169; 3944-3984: 1.93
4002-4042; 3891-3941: 1.72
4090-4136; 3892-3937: 1.88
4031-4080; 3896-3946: 1.88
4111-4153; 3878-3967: 1.90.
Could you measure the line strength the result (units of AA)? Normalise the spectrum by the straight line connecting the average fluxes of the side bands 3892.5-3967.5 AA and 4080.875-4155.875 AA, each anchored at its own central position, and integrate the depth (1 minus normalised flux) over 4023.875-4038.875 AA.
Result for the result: -3.49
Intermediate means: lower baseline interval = 8.2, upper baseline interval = 14.3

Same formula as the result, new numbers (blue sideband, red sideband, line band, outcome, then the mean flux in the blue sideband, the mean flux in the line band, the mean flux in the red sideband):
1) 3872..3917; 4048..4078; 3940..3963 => 5.5 AA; 10.4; 8.79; 13.8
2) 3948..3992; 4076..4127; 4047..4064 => -1.8 AA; 9.12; 13.7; 14.1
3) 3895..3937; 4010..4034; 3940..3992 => 9.2 AA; 8.29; 8.79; 13.2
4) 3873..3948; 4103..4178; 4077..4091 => -0.7 AA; 8.62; 13.7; 14.5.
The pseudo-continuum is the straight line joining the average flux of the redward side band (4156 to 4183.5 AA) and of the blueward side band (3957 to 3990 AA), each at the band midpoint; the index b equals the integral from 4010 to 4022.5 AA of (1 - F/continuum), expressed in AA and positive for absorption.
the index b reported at -3.4 AA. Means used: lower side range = 8.6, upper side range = 14.4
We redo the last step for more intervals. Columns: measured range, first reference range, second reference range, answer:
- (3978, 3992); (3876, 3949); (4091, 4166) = -1.7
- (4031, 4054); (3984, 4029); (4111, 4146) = -0.3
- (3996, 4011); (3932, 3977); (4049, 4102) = -4.6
